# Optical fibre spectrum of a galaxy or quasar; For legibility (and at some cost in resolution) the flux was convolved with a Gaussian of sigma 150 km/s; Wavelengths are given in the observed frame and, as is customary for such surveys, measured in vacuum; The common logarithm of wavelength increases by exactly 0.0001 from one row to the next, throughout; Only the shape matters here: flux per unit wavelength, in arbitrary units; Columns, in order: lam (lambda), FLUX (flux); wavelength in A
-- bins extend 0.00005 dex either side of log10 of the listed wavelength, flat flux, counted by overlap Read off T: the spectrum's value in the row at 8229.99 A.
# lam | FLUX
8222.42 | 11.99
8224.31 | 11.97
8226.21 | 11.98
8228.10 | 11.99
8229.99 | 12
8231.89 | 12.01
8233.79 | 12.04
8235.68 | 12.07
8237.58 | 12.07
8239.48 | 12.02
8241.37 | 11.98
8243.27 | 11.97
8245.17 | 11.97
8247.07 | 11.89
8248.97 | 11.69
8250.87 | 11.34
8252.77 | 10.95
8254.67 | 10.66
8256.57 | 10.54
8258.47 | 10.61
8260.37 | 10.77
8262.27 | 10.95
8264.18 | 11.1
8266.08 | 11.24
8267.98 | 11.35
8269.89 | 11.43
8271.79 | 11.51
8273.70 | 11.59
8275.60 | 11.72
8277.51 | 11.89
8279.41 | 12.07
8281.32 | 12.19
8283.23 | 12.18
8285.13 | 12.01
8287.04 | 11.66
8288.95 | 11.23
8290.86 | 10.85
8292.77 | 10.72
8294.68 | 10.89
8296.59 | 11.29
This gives 12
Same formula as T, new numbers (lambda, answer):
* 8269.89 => 11.43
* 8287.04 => 11.66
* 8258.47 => 10.61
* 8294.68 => 10.89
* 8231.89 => 12.01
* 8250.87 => 11.34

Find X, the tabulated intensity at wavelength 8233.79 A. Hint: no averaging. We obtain 12.04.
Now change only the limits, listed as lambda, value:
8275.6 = 11.72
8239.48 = 12.02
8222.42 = 11.99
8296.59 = 11.29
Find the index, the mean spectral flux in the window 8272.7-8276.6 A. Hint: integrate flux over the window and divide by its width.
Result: 11.6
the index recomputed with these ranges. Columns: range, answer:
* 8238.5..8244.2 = 12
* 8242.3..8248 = 11.9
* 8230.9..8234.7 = 12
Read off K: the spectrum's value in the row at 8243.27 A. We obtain 11.97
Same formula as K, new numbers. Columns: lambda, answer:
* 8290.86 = 10.85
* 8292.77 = 10.72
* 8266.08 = 11.24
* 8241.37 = 11.98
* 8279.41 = 12.07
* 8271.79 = 11.51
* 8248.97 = 11.69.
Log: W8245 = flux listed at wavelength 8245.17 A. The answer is 11.97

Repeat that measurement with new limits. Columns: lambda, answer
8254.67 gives 10.66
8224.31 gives 11.97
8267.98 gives 11.35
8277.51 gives 11.89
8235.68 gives 12.07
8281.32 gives 12.19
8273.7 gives 11.59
